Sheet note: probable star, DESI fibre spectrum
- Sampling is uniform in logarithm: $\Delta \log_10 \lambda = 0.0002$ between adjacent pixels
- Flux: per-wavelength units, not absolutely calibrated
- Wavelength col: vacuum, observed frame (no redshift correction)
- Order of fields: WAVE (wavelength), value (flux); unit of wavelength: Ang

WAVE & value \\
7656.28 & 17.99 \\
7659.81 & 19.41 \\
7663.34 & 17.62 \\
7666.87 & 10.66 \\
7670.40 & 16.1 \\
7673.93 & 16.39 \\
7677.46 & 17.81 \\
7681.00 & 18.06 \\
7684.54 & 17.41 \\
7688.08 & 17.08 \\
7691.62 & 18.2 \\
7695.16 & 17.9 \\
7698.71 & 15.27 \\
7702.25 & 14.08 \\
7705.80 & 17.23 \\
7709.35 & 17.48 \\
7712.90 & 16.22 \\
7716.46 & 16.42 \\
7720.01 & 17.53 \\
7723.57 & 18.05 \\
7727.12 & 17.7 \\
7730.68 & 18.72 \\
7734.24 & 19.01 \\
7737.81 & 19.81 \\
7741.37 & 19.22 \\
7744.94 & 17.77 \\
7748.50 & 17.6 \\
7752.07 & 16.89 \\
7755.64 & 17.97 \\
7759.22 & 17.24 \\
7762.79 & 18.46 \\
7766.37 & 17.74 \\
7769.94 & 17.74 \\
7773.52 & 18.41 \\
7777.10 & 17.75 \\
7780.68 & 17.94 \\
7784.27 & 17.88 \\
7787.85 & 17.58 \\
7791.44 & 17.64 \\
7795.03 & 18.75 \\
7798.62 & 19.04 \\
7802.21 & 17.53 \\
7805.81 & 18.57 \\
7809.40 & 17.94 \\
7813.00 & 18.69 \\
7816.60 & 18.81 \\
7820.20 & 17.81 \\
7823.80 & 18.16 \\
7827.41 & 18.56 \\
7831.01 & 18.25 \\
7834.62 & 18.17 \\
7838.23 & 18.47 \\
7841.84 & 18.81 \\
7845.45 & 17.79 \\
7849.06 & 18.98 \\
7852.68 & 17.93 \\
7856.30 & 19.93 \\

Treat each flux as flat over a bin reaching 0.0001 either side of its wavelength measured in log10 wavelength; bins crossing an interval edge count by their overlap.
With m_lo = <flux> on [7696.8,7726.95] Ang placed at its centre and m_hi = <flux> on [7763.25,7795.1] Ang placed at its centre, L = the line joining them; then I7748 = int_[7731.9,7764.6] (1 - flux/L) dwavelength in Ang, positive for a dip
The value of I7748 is -1.7 Ang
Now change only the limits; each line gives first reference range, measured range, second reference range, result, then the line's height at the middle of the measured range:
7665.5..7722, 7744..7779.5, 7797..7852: -0.6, 17.5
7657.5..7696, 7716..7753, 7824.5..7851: -1.4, 17.5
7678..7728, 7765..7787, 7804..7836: -0.1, 17.8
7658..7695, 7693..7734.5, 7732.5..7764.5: 1.2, 17.6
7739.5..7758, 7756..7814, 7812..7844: 0.2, 18.1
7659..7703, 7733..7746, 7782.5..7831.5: -1.2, 17.4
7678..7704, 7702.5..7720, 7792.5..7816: 0.5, 17.2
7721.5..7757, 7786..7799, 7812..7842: 0.1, 18.3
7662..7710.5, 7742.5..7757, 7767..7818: -0.1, 17.5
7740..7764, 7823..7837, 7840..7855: 0.0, 18.3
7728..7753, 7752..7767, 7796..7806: 0.6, 18.4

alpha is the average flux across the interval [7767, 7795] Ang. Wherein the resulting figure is 17.9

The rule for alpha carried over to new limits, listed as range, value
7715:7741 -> 18.3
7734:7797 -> 18.1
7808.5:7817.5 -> 18.5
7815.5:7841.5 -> 18.3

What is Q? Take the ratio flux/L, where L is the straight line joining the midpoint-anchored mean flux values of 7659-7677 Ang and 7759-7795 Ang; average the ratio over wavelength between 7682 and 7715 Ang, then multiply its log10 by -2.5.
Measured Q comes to -0.02 mag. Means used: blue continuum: 16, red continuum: 17.9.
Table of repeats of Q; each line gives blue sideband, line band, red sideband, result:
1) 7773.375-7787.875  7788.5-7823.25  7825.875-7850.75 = -0.009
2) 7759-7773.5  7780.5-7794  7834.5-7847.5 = 0.016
